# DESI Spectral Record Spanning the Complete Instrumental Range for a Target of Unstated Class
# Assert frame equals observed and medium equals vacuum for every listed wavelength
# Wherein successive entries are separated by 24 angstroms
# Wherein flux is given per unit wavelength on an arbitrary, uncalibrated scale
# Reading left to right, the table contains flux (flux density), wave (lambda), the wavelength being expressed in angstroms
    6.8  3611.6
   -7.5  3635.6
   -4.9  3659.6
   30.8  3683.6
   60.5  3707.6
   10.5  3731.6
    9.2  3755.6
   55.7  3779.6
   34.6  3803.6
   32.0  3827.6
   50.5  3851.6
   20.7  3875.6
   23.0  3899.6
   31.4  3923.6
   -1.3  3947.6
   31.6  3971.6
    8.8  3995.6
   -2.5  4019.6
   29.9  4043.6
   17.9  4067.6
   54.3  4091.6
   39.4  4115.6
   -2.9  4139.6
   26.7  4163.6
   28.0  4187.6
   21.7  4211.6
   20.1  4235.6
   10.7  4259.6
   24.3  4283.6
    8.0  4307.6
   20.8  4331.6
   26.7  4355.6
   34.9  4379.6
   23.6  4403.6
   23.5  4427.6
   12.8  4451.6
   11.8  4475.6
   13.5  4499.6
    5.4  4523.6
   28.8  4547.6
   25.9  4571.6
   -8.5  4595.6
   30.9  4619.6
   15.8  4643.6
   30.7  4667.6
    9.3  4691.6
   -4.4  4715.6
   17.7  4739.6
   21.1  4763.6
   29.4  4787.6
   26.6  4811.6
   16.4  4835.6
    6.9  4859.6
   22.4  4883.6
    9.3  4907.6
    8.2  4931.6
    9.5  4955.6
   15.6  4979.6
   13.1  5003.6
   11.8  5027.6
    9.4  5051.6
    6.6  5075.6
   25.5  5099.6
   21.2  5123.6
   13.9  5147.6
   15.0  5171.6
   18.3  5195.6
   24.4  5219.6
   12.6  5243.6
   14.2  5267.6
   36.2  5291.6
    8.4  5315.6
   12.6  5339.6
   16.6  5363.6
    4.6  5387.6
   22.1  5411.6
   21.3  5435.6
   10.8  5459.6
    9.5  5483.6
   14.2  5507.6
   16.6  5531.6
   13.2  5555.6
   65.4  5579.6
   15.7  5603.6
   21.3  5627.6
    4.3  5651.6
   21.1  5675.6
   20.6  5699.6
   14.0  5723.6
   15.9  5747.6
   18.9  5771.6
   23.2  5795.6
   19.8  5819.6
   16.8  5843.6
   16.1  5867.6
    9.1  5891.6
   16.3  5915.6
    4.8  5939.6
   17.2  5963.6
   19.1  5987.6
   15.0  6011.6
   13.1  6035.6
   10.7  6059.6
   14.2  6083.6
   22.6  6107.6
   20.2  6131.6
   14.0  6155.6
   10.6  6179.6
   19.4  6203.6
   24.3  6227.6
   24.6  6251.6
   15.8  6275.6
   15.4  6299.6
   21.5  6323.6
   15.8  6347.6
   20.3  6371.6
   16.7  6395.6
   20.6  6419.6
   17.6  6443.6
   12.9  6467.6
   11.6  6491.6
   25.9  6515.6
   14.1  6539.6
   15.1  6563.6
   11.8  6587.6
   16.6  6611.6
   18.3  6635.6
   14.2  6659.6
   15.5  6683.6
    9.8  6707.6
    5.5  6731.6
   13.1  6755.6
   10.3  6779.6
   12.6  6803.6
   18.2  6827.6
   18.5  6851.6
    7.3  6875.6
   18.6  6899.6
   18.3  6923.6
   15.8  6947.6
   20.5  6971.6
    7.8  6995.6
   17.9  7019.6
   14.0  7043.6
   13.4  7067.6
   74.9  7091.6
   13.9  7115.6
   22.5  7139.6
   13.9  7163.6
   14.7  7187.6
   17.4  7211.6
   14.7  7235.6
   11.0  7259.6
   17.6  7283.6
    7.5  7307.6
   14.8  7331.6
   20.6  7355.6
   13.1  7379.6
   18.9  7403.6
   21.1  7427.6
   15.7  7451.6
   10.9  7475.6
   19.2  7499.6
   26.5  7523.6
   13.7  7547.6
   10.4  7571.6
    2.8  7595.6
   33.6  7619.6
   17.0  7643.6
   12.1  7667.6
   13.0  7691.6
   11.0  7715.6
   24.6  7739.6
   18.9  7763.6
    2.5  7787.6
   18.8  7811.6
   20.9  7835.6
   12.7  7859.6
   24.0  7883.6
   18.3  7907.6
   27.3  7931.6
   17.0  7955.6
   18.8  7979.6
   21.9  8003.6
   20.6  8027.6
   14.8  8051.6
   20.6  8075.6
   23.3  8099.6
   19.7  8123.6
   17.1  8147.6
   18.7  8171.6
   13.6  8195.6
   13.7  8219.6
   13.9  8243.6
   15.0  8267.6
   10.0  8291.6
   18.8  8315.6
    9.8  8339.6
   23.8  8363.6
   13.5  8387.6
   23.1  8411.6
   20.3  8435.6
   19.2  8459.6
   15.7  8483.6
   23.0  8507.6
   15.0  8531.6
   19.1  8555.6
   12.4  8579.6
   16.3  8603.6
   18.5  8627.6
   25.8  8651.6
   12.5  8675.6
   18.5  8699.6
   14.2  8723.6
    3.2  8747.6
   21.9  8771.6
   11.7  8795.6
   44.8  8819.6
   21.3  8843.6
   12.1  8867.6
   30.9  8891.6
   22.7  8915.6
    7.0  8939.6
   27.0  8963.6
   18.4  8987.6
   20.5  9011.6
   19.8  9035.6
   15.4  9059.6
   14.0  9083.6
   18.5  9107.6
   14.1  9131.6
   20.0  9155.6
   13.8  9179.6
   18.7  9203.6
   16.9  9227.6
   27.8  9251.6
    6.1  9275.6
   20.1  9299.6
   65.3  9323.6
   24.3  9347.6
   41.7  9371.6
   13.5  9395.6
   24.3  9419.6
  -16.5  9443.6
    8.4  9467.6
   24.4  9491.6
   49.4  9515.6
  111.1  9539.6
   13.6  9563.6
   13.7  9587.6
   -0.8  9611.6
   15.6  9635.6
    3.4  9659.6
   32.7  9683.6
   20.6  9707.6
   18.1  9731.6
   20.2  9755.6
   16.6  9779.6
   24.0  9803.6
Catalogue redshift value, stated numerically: 0.90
